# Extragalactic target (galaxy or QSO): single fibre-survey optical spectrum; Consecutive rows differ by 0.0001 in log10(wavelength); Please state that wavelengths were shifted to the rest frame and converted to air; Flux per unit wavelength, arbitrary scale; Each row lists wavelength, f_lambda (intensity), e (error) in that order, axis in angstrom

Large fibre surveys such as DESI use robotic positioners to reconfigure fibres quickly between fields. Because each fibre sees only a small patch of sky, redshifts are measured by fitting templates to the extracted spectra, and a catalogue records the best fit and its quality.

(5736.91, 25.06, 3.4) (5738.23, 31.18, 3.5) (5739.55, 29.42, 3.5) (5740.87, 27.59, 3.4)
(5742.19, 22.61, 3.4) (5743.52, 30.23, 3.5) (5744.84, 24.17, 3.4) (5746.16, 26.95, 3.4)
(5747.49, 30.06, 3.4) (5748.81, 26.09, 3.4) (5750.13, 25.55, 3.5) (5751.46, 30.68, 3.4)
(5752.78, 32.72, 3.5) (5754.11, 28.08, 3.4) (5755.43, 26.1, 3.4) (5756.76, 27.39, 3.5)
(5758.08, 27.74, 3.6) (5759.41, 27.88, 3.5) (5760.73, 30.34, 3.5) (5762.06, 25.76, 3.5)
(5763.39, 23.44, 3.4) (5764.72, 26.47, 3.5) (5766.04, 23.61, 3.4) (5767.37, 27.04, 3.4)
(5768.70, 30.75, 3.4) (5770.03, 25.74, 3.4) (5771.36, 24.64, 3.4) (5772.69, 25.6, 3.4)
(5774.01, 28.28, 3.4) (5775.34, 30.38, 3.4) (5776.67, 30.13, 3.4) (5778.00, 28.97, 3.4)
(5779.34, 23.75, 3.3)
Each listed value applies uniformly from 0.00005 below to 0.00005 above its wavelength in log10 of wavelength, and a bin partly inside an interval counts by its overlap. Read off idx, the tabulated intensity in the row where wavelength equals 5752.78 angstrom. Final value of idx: 32.72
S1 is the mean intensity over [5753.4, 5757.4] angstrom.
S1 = 27.2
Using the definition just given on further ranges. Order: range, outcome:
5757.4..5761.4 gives 28.7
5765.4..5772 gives 26.3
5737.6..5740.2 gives 30.3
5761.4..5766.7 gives 24.8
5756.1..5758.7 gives 27.6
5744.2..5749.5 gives 26.8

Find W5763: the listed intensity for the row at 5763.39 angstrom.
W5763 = 23.44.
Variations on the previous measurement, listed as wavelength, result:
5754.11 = 28.08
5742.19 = 22.61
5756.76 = 27.39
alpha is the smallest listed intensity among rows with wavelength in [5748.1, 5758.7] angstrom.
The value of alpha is 25.55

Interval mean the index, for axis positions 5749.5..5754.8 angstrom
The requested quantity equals 29.3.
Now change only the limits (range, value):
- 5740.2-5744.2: 26.8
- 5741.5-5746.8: 26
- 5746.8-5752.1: 28.1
